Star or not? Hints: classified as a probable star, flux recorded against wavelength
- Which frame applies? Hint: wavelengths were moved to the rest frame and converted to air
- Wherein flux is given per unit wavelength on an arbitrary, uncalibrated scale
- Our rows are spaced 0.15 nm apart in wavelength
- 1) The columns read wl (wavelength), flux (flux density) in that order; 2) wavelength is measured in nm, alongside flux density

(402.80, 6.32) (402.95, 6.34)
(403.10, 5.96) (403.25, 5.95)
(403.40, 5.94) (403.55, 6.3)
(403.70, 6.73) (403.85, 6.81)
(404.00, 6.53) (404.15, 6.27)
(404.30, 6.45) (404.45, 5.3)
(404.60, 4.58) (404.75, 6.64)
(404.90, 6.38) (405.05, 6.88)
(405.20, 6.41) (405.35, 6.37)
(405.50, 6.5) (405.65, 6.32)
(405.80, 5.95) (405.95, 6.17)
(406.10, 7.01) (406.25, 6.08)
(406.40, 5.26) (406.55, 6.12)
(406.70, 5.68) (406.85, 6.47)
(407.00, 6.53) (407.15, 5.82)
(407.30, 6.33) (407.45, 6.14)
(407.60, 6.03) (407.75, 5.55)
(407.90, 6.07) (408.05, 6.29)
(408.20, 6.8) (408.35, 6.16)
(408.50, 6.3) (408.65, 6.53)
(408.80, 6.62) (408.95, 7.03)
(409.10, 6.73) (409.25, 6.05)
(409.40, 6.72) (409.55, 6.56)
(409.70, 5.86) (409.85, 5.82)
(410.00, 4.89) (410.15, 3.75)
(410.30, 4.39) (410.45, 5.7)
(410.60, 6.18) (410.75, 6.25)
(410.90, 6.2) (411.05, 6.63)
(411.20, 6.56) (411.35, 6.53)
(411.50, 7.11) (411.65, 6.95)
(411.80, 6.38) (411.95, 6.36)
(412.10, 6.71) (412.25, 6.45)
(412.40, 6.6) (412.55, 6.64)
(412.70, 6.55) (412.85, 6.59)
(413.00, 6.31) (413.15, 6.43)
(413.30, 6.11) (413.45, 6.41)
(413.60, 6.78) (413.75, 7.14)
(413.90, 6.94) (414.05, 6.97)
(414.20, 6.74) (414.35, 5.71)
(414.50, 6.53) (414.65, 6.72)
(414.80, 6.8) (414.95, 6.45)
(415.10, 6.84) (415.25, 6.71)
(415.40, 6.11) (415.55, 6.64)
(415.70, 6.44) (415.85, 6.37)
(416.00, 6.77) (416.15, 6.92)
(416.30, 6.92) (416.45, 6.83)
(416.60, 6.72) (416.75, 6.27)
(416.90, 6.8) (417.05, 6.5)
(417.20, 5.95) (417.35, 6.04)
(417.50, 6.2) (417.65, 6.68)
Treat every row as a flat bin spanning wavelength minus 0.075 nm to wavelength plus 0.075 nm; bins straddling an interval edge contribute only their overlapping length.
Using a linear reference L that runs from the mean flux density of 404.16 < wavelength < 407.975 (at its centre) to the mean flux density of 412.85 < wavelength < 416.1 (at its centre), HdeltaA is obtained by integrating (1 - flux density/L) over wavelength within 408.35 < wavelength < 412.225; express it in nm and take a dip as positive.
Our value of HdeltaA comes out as 0.09 nm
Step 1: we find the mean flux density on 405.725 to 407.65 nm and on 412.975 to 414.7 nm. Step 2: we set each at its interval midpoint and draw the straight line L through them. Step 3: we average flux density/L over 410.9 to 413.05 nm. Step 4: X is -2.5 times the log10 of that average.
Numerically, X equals -0.022 mag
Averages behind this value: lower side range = 6.12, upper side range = 6.57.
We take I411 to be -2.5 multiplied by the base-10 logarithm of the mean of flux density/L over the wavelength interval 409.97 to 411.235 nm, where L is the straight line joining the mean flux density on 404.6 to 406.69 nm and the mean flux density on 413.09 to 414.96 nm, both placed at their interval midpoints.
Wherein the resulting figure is 0.151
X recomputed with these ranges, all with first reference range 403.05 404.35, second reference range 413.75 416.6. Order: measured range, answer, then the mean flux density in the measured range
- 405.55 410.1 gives 0.04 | 6.18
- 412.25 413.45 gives 0.02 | 6.46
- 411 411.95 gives -0.02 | 6.67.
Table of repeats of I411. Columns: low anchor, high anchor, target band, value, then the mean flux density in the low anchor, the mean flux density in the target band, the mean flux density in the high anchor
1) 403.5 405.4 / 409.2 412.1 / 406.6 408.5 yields 0.00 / 6.28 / 6.16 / 6.06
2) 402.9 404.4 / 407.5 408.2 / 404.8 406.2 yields -0.04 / 6.31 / 6.44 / 6.08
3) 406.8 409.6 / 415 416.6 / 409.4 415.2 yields 0.03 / 6.35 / 6.34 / 6.65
